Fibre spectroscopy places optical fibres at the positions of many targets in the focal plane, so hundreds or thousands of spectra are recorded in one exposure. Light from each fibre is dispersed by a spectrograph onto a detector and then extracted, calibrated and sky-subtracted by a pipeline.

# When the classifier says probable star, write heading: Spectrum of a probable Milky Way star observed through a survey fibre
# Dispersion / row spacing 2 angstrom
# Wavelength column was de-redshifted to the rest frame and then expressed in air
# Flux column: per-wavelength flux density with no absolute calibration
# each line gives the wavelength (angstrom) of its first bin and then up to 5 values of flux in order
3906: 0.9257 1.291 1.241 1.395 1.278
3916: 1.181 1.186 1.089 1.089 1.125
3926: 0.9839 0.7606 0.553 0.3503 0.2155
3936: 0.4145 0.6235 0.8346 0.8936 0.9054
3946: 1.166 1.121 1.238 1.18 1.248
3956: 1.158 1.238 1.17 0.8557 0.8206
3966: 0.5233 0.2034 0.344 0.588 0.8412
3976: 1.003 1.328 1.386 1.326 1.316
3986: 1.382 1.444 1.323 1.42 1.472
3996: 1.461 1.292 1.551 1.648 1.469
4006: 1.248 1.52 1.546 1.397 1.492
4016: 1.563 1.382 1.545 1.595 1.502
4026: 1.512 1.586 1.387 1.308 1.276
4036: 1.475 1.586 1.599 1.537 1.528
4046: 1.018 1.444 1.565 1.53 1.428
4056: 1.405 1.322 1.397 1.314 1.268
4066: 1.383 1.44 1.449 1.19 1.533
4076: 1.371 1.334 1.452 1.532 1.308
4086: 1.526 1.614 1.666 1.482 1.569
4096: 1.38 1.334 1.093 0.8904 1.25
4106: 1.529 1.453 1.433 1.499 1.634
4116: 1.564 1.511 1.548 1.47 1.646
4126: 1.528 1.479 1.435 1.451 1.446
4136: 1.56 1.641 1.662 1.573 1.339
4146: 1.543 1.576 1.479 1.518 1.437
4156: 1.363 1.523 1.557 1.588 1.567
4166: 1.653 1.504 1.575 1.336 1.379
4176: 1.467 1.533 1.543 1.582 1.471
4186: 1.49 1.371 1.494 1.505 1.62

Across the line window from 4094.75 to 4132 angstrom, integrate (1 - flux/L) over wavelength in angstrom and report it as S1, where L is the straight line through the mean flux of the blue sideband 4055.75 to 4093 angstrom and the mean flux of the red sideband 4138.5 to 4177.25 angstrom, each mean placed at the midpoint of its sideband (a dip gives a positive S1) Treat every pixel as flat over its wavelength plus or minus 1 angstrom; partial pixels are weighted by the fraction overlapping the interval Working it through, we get 0.9 angstrom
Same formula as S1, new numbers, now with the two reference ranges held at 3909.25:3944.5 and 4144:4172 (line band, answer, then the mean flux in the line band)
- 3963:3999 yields -1.20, 1.08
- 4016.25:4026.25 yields -3.17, 1.51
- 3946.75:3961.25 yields -3.32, 1.19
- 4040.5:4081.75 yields -4.83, 1.4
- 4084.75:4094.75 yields -1.75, 1.56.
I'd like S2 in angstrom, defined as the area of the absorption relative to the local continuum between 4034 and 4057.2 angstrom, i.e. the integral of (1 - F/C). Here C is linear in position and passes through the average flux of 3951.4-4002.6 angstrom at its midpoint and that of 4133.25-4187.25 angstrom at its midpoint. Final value -3.3 angstrom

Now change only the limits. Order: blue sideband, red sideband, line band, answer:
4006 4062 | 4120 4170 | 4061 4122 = 2.9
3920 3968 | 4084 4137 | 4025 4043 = -4.2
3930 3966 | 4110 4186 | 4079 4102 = -1.6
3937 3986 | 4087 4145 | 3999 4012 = -4.3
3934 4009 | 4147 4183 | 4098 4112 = 0.9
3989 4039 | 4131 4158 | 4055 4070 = 1.1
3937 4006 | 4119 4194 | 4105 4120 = -1.1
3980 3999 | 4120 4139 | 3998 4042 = -2.2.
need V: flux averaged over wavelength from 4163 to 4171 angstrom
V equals 1.57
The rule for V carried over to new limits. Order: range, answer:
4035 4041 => 1.55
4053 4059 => 1.39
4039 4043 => 1.57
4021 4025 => 1.55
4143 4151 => 1.48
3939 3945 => 0.878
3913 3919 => 1.22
